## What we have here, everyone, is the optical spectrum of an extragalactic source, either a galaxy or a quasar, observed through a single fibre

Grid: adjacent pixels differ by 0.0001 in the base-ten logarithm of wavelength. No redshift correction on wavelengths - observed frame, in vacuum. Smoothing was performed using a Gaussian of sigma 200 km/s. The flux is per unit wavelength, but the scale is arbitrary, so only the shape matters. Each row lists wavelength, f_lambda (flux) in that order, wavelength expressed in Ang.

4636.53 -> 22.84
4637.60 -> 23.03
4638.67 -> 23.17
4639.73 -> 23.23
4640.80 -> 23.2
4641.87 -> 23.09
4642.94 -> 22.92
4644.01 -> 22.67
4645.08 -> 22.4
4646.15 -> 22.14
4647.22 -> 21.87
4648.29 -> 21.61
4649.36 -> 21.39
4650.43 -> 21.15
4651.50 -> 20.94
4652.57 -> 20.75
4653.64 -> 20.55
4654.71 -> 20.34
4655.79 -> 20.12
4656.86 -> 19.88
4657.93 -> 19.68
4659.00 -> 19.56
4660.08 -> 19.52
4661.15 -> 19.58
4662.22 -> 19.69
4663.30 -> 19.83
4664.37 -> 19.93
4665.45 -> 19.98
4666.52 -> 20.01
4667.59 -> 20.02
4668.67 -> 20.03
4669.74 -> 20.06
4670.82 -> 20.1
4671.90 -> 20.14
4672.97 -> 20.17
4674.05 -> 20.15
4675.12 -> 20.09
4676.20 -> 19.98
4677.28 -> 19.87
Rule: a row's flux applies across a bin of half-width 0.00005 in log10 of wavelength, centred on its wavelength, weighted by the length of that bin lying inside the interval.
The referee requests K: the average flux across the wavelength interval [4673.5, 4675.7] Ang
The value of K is 20.1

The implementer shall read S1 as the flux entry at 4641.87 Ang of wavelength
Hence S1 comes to 23.09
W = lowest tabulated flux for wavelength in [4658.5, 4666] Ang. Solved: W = 19.52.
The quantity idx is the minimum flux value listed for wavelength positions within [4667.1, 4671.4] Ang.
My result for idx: 20.02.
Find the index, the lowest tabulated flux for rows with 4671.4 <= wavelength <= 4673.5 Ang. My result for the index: 20.14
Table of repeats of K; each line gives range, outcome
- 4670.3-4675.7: 20.1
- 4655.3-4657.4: 20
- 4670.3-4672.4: 20.1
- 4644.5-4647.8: 22.1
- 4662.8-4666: 19.9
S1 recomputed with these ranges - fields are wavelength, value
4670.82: 20.1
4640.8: 23.2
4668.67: 20.03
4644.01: 22.67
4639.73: 23.23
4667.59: 20.02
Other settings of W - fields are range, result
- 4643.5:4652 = 20.94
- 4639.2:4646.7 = 22.14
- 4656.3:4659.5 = 19.56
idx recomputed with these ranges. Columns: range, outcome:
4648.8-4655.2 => 20.34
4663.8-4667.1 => 19.93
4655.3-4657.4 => 19.88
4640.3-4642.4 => 23.09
